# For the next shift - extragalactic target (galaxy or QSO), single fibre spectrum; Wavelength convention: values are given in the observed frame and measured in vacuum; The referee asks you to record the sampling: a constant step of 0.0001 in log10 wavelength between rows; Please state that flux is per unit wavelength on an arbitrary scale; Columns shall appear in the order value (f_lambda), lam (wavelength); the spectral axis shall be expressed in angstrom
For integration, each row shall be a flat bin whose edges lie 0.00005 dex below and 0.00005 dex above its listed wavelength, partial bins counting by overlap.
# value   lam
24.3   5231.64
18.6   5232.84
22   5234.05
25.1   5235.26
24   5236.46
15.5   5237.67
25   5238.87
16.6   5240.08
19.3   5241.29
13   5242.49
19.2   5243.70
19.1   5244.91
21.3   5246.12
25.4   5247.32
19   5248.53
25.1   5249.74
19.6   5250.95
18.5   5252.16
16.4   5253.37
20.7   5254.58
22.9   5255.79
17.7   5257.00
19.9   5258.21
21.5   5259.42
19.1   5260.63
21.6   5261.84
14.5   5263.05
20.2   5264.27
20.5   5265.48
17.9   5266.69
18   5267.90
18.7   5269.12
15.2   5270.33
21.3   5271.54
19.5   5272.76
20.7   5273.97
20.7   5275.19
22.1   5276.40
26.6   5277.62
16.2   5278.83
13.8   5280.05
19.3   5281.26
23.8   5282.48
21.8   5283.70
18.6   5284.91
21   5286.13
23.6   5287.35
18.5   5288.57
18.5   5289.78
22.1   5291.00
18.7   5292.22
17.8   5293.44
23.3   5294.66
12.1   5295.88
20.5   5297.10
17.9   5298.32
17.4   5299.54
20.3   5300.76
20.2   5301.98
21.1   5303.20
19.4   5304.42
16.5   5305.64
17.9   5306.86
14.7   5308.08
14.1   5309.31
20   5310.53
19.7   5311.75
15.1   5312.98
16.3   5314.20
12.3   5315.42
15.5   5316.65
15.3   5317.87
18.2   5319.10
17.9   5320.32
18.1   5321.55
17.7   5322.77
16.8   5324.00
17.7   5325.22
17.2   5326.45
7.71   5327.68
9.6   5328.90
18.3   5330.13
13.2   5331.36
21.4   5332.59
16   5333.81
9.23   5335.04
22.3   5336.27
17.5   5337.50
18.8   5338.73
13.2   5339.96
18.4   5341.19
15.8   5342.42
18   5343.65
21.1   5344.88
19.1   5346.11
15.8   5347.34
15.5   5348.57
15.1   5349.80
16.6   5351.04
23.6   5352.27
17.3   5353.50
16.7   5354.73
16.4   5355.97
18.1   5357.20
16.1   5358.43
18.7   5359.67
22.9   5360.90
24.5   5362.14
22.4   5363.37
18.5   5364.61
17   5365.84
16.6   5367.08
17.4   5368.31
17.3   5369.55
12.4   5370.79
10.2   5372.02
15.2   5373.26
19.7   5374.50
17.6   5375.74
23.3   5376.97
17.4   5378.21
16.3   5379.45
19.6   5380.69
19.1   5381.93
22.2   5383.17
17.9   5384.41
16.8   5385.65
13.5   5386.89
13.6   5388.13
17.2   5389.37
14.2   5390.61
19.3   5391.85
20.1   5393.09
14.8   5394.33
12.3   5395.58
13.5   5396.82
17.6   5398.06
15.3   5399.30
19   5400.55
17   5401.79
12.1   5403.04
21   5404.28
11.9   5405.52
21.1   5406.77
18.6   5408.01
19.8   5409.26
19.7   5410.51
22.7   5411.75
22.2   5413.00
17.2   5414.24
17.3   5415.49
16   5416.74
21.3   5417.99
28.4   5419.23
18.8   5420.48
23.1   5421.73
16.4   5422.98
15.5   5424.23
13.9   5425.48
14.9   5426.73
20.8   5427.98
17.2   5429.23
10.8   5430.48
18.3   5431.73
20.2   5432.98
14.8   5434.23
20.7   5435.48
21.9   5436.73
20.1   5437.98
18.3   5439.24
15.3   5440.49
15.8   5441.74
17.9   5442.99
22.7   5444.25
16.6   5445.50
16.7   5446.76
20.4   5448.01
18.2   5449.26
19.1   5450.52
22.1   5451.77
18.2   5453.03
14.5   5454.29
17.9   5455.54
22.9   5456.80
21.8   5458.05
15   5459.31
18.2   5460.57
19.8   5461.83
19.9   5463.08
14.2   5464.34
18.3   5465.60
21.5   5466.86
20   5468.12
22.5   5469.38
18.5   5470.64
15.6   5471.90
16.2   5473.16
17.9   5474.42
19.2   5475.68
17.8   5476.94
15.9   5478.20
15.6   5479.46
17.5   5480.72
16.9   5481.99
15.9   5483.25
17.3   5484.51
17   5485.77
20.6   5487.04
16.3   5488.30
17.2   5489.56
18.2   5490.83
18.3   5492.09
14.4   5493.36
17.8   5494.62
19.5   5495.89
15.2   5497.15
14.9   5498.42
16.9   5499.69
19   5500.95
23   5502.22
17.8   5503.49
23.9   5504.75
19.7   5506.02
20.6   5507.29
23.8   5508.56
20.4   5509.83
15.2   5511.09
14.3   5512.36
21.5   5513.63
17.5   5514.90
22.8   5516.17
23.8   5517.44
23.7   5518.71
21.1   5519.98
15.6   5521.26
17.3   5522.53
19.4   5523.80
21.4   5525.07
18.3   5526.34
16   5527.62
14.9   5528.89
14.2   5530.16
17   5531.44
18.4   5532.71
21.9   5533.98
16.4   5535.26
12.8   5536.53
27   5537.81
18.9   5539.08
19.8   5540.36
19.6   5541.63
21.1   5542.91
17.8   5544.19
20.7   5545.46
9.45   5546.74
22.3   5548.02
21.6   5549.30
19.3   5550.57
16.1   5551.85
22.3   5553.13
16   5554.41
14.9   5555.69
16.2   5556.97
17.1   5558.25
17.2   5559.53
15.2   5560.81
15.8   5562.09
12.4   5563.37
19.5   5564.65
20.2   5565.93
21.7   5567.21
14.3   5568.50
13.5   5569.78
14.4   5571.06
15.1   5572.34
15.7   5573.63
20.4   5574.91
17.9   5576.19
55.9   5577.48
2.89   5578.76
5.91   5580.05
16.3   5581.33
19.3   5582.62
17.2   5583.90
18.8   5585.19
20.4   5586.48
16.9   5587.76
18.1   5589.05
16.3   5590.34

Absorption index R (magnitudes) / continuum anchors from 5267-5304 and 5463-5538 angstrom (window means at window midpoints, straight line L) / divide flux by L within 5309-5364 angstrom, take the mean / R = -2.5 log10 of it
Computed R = 0.13 mag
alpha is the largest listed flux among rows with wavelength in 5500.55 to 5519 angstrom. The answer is 23.9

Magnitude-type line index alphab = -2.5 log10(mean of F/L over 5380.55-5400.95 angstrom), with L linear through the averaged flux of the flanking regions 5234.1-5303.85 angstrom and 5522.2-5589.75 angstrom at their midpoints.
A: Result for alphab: 0.14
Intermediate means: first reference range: 19.8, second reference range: 18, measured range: 16.7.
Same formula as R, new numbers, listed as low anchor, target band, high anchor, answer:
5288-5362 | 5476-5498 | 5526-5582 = 0.03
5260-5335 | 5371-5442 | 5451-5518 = 0.04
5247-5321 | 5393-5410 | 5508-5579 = 0.14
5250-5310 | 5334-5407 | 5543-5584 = 0.09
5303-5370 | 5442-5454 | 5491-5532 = -0.04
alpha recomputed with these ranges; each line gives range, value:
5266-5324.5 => 26.6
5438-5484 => 22.9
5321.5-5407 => 24.5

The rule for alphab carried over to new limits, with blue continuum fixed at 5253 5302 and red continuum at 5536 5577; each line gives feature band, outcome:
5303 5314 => 0.11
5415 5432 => 0.04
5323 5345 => 0.19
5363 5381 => 0.10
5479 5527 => -0.03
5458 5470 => -0.03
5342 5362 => 0.06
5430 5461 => 0.01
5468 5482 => 0.04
